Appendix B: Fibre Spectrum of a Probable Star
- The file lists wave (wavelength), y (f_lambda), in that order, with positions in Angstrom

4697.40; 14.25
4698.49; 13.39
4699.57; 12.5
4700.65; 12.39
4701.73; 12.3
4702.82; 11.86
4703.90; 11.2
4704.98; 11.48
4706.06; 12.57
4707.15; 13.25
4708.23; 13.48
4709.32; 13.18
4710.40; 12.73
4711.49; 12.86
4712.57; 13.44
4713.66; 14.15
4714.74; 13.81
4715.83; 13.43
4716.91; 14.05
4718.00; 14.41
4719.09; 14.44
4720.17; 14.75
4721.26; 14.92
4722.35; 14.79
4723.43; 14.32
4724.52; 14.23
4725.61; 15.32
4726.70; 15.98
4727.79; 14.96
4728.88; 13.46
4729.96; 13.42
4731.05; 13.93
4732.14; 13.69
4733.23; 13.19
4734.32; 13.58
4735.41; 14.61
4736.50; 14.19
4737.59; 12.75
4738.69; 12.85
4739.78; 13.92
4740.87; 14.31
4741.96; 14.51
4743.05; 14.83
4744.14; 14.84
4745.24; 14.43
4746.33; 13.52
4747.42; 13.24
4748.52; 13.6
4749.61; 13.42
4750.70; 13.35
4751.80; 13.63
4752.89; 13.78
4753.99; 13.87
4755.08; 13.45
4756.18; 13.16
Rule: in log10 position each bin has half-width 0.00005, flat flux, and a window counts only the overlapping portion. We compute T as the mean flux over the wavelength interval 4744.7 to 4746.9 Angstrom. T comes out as 14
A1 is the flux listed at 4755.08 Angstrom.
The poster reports 13.45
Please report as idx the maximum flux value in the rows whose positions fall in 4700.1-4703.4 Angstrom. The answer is 12.39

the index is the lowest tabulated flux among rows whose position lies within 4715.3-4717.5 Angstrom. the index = 13.43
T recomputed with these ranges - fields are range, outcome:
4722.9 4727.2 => 14.9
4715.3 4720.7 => 14.2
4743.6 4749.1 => 13.9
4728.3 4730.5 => 13.5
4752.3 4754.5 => 13.8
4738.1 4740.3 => 13.3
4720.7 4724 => 14.7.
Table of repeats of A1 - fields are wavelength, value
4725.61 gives 15.32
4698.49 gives 13.39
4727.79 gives 14.96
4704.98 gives 11.48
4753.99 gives 13.87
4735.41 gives 14.61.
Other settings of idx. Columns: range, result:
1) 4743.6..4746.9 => 14.84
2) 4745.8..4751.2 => 13.6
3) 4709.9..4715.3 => 14.15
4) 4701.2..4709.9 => 13.48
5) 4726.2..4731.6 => 15.98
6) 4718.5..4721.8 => 14.92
